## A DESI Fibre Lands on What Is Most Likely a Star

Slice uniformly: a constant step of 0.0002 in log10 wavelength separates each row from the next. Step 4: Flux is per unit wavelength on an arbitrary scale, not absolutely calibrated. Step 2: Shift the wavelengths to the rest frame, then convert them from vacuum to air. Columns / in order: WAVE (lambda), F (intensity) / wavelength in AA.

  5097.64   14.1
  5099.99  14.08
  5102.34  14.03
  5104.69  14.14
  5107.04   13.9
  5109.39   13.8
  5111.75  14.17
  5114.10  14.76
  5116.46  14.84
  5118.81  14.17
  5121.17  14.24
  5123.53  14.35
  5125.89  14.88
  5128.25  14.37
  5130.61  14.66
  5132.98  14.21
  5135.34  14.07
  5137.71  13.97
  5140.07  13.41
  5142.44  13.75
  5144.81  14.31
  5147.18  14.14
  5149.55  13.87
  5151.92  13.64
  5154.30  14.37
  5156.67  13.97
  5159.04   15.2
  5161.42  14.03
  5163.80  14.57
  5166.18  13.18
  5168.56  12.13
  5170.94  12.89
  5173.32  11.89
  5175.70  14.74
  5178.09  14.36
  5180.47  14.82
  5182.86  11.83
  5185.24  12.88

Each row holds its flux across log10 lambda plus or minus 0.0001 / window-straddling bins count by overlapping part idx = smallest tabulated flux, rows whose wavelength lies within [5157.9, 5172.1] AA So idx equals 12.13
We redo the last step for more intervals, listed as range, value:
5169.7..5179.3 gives 11.89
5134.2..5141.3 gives 13.41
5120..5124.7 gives 14.24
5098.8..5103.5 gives 14.03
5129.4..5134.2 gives 14.21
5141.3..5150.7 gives 13.75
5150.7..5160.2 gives 13.64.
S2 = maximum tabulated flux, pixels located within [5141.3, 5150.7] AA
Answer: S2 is 14.31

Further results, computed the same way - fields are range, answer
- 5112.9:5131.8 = 14.88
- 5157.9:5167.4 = 15.2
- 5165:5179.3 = 14.74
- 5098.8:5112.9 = 14.17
